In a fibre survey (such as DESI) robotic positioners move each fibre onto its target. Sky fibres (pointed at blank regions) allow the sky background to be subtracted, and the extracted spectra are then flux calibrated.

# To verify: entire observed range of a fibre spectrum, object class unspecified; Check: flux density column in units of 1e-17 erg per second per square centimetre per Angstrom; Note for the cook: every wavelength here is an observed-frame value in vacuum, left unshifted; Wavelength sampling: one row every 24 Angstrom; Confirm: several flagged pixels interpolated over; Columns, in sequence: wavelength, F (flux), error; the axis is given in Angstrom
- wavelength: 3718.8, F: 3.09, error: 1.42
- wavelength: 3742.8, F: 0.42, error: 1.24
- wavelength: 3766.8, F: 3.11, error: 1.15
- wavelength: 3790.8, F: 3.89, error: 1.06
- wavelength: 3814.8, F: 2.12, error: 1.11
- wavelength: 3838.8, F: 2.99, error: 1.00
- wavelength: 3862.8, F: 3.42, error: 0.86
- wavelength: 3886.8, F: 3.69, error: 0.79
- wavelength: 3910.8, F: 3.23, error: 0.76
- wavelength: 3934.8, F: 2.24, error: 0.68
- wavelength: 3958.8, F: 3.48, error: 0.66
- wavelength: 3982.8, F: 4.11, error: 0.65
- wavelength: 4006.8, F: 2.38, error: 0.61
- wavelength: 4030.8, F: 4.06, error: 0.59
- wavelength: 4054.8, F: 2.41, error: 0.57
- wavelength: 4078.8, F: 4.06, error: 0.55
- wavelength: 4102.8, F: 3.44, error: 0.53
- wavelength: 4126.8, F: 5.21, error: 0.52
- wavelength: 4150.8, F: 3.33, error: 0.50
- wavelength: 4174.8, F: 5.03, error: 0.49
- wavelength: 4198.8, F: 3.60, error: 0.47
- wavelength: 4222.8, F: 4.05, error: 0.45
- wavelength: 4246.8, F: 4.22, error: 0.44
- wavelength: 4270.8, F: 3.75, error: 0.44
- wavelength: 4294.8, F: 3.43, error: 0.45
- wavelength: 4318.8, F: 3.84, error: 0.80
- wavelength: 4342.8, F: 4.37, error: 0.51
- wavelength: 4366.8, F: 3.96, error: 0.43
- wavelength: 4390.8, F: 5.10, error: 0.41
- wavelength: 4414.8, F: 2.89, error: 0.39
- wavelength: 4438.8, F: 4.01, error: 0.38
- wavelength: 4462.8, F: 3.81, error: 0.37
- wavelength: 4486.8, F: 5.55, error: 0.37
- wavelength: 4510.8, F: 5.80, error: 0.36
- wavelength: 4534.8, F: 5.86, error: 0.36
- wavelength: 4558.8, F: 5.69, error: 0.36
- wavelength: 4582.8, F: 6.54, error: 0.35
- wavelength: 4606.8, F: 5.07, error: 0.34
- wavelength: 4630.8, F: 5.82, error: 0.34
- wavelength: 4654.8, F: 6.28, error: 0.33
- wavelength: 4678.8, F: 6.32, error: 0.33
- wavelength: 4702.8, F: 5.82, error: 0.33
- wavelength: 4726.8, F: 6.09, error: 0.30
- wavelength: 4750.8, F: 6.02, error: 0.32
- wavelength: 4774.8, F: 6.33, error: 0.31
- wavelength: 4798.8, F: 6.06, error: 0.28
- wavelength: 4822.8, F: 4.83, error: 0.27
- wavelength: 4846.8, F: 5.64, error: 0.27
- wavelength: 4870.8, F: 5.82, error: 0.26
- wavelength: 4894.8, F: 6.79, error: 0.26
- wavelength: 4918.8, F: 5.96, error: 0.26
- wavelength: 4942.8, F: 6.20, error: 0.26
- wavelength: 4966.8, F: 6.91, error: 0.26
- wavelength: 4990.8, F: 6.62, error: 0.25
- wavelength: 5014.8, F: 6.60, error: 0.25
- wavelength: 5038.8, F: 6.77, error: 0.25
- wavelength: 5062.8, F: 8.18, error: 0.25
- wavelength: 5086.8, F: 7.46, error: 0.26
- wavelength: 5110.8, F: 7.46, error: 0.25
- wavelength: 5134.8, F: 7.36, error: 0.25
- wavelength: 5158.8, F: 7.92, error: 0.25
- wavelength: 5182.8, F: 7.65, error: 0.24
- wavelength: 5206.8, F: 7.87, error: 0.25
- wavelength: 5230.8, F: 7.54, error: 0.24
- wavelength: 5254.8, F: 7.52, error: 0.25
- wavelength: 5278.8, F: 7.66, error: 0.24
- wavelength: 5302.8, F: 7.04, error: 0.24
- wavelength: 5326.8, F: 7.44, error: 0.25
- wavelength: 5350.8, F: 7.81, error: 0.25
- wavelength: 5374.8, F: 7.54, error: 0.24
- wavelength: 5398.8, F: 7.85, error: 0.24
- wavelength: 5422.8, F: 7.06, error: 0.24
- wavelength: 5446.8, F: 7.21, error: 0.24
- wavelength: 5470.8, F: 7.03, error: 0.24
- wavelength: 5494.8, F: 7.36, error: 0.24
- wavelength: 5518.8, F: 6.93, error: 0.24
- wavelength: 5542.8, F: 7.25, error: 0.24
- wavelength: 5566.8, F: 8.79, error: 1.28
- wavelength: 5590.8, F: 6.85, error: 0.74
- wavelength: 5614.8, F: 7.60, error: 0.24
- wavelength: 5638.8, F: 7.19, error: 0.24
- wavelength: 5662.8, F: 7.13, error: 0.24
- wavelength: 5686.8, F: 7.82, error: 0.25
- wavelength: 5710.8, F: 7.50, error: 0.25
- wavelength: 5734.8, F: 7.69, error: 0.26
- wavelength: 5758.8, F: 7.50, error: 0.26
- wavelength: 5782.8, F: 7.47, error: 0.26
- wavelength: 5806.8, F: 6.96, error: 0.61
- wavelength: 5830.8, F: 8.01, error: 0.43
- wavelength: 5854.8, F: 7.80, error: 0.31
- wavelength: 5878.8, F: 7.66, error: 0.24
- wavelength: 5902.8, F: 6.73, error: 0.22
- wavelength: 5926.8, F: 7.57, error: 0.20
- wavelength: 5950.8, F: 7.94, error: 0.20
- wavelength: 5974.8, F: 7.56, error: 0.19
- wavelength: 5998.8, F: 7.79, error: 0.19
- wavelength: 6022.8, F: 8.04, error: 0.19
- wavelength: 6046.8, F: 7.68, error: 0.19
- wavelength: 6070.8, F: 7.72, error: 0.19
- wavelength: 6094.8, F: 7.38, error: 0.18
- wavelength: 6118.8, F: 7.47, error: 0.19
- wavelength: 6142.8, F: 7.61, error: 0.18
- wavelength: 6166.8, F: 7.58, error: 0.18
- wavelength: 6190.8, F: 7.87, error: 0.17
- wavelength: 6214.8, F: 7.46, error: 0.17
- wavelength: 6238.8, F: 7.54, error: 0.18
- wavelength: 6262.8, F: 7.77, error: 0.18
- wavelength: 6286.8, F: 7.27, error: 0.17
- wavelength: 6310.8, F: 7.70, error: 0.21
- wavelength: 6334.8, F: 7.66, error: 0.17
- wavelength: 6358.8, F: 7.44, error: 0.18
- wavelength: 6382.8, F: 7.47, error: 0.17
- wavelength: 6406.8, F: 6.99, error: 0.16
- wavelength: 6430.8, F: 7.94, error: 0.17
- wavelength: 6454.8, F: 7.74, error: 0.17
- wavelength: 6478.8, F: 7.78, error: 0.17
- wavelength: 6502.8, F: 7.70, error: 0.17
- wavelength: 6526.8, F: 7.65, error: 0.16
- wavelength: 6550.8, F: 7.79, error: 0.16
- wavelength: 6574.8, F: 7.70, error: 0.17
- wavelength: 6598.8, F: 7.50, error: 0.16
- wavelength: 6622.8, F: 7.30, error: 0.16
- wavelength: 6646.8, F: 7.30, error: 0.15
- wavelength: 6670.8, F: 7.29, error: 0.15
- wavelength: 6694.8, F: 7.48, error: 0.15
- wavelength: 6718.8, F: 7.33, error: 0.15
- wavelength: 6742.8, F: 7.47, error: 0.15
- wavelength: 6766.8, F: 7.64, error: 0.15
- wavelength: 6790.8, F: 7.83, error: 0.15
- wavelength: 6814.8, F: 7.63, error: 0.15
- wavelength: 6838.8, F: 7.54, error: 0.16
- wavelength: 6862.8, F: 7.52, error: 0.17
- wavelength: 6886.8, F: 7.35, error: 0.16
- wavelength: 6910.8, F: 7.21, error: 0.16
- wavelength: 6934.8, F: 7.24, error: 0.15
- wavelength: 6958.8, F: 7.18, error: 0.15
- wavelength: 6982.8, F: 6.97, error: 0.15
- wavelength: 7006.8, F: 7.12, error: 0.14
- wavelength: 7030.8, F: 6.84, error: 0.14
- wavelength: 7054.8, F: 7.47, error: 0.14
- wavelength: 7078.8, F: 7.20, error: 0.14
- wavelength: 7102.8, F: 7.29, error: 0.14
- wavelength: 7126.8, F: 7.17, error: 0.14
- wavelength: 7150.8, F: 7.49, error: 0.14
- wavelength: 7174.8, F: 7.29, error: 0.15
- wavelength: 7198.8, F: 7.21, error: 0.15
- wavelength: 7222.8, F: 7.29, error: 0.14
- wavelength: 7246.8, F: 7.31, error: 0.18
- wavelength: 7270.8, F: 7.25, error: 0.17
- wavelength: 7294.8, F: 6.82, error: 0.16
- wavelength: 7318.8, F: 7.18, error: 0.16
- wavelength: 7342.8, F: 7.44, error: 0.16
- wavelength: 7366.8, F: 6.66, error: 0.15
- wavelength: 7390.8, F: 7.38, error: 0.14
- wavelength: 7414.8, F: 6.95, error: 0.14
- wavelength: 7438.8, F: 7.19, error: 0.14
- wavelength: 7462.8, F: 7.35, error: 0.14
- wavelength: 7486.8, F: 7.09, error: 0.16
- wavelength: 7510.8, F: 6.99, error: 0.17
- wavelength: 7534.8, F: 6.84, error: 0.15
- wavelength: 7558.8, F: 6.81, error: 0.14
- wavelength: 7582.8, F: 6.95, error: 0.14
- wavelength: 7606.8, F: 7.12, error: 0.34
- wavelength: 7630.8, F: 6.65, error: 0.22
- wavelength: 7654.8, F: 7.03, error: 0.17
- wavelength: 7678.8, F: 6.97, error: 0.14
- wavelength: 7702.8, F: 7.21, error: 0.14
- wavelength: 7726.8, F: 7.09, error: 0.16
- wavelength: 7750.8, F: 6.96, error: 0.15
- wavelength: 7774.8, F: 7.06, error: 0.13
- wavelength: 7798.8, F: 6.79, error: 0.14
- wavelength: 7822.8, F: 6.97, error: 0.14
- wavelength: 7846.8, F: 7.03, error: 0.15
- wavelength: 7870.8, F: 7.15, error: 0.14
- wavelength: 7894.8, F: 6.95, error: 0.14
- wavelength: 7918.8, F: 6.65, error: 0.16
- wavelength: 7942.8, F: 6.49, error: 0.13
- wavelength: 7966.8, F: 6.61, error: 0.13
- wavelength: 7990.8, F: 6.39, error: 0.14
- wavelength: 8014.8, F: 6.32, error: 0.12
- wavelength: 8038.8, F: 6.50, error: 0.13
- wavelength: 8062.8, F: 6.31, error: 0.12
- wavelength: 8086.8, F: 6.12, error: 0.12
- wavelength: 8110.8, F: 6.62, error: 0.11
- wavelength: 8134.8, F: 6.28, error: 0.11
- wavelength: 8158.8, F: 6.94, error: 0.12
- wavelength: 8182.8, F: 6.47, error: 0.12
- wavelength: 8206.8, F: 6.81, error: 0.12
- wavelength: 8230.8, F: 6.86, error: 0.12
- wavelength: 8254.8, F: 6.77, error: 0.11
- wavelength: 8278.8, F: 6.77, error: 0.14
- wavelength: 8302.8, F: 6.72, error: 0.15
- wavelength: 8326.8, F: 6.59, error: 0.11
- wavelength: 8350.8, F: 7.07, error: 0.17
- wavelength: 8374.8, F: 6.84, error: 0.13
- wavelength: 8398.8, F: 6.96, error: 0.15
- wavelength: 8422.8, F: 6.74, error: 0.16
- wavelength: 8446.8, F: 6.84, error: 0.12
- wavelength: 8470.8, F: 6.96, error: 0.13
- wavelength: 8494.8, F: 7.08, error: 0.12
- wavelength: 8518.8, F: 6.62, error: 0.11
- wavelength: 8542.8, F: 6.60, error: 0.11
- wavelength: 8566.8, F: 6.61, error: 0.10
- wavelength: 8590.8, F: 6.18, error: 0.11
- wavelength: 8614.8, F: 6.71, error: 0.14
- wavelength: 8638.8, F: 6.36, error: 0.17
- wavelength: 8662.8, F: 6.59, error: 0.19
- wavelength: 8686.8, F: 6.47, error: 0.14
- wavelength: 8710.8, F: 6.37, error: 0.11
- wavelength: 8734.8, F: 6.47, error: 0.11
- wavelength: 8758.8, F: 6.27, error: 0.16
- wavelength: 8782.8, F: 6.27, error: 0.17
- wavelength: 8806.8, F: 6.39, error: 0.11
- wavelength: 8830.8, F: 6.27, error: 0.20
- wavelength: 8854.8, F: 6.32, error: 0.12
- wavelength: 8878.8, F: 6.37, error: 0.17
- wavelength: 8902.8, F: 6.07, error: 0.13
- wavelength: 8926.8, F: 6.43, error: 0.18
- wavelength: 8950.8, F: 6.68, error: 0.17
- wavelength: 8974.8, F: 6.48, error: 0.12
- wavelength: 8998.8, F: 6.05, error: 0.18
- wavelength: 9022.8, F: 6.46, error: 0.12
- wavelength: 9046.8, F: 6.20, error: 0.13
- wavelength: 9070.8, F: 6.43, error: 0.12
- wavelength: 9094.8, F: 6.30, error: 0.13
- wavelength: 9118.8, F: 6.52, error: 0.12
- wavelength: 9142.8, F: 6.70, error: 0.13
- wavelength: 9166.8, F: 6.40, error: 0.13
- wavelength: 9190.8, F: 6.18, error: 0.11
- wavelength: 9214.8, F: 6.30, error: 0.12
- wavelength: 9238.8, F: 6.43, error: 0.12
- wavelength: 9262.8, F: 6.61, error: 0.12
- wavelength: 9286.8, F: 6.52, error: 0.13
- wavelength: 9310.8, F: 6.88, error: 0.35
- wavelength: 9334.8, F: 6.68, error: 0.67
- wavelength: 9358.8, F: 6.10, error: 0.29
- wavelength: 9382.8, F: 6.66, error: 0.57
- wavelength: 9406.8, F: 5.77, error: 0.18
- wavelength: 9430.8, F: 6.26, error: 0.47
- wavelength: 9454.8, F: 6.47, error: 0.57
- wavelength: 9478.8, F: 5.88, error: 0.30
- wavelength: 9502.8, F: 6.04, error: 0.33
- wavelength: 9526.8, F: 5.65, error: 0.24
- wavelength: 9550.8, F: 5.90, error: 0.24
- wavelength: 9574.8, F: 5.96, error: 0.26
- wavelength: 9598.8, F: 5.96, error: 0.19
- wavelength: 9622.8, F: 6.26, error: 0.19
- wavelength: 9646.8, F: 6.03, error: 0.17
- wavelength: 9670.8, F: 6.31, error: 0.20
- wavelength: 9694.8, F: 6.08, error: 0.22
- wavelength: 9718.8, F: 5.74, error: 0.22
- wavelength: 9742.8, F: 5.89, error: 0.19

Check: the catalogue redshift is 0.122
